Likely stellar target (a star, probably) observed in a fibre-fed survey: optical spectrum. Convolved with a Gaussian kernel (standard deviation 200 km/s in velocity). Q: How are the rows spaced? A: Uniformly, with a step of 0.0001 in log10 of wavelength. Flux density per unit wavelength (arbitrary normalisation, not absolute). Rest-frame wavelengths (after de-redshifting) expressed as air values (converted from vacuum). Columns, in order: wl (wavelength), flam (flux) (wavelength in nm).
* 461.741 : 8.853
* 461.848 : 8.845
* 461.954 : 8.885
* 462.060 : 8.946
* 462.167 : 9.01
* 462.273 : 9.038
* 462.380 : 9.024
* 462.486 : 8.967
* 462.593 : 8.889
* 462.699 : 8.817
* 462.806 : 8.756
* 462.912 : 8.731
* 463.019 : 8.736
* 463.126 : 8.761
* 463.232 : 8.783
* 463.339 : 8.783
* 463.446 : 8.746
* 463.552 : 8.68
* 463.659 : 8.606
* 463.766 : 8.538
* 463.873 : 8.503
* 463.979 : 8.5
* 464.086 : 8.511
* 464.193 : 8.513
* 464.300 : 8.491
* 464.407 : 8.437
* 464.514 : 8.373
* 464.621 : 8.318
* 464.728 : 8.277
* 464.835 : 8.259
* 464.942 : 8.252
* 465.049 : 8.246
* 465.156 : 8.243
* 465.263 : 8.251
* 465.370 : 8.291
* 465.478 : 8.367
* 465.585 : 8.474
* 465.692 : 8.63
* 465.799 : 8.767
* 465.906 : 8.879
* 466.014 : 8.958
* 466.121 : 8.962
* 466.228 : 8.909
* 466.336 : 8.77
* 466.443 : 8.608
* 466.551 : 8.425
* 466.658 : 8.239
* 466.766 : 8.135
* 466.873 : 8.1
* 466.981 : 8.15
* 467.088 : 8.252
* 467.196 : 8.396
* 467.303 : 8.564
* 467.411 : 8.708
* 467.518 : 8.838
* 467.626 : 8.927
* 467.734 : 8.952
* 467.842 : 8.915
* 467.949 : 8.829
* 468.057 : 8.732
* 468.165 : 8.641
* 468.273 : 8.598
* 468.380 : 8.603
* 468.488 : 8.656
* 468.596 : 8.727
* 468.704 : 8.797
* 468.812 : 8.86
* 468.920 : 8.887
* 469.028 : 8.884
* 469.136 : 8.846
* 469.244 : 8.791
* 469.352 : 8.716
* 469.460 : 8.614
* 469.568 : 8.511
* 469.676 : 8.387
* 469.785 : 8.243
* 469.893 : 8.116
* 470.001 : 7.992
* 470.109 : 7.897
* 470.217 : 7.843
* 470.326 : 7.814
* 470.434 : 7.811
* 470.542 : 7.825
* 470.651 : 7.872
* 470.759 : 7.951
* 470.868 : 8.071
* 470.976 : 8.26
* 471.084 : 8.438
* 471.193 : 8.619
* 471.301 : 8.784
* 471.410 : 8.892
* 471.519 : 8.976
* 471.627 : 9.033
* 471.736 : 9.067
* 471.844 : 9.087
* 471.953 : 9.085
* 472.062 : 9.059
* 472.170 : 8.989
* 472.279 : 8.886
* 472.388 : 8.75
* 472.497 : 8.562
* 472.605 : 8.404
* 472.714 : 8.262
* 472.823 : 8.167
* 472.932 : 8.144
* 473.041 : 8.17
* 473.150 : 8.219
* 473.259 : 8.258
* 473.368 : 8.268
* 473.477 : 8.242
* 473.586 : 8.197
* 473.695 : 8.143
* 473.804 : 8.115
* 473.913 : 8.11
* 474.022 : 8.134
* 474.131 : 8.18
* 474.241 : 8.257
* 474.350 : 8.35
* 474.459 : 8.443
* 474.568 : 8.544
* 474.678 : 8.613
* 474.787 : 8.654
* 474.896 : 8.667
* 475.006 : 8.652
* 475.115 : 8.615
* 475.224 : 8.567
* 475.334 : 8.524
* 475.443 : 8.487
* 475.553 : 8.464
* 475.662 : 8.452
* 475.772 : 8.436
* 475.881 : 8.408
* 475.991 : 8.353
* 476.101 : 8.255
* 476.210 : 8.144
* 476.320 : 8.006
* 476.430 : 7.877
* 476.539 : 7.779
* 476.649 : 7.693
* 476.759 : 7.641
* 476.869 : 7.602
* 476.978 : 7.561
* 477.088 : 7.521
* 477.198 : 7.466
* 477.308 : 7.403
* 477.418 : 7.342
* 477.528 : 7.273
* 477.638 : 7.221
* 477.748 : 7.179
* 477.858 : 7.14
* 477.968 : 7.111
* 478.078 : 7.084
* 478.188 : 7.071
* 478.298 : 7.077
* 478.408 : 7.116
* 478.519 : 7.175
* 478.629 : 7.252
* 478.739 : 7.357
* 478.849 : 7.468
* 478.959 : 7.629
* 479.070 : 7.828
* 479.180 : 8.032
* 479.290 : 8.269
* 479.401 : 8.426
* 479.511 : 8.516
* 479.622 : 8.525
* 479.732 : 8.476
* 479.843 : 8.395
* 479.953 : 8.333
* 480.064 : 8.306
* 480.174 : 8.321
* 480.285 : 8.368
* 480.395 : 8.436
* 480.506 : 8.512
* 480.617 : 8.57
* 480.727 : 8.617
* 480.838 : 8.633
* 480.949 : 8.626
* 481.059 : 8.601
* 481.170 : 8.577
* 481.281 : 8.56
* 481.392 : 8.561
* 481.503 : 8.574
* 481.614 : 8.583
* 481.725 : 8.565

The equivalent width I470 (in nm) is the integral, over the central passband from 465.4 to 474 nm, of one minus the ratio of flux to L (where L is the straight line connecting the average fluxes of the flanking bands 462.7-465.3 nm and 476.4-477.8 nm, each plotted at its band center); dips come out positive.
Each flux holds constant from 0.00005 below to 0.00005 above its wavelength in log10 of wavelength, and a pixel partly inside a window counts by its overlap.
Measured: -0.467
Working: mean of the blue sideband 8.52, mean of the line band 8.51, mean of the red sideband 7.5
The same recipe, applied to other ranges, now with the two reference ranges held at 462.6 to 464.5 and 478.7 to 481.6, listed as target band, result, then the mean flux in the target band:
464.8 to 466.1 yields 0.019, 8.48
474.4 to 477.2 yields 0.065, 8.22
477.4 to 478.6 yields 0.174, 7.16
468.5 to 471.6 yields 0.039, 8.42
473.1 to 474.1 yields 0.032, 8.19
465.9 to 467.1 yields 0.008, 8.52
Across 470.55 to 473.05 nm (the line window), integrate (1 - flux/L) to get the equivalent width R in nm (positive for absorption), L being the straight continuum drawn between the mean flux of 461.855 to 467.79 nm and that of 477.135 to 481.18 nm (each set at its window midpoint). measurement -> -0.10 nm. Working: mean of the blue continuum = 8.6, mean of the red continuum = 7.88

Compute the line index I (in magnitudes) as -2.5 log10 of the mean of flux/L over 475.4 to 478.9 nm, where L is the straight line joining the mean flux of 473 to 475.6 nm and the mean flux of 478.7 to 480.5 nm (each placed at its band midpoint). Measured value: 0.09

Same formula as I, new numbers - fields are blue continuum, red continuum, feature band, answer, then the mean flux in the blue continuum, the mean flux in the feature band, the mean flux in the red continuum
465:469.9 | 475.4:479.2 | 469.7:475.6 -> -0.04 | 8.6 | 8.4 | 7.65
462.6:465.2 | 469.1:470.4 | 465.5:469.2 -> -0.03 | 8.54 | 8.66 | 8.3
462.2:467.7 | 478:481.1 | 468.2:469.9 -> -0.03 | 8.58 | 8.65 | 8.03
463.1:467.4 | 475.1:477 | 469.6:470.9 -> 0.05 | 8.5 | 7.99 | 8.16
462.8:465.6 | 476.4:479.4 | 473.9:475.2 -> -0.10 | 8.49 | 8.45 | 7.47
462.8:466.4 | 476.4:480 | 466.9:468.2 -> -0.04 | 8.57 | 8.65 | 7.63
